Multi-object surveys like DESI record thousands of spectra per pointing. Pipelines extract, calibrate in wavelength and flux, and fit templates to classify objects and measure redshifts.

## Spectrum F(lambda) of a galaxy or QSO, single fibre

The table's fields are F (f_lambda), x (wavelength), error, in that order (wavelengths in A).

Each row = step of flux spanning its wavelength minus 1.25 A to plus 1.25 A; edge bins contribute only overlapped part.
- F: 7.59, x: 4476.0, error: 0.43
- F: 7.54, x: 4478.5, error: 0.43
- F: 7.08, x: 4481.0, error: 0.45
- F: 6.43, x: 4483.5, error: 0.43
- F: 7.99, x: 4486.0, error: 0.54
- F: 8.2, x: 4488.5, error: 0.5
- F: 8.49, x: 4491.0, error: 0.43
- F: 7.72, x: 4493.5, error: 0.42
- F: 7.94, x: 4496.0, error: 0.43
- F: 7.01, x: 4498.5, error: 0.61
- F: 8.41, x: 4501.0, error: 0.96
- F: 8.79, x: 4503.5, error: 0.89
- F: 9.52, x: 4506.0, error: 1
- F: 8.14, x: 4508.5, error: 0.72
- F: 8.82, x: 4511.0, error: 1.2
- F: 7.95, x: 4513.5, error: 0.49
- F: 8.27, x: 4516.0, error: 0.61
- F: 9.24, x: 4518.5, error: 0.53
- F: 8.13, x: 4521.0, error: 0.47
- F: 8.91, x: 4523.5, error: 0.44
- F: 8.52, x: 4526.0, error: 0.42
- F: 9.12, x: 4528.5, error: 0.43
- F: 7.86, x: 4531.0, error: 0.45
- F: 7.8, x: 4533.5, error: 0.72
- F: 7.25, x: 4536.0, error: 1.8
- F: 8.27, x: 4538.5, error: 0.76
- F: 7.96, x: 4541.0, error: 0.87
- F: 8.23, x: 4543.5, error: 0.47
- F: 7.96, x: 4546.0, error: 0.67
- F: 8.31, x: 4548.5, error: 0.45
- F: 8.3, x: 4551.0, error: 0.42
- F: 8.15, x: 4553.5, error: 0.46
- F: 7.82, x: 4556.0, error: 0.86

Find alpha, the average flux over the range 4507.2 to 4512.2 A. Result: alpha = 8.49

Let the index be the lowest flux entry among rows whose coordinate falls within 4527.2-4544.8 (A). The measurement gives 7.25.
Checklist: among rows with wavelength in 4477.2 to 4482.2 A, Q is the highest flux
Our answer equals 7.54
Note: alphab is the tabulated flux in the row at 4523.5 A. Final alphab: 8.91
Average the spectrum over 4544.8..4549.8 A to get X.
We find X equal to 8.14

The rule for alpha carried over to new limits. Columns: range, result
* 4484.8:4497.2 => 8.07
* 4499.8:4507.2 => 8.91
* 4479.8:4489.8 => 7.43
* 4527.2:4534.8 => 8.26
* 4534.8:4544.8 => 7.93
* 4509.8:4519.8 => 8.57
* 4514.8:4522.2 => 8.55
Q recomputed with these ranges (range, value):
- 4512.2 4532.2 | 9.24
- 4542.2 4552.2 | 8.31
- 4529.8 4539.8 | 8.27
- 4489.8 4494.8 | 8.49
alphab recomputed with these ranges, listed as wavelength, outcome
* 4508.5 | 8.14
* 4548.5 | 8.31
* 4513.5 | 7.95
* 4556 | 7.82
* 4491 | 8.49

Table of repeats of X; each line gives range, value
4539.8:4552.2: 8.15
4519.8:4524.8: 8.52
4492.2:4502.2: 7.77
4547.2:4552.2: 8.3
